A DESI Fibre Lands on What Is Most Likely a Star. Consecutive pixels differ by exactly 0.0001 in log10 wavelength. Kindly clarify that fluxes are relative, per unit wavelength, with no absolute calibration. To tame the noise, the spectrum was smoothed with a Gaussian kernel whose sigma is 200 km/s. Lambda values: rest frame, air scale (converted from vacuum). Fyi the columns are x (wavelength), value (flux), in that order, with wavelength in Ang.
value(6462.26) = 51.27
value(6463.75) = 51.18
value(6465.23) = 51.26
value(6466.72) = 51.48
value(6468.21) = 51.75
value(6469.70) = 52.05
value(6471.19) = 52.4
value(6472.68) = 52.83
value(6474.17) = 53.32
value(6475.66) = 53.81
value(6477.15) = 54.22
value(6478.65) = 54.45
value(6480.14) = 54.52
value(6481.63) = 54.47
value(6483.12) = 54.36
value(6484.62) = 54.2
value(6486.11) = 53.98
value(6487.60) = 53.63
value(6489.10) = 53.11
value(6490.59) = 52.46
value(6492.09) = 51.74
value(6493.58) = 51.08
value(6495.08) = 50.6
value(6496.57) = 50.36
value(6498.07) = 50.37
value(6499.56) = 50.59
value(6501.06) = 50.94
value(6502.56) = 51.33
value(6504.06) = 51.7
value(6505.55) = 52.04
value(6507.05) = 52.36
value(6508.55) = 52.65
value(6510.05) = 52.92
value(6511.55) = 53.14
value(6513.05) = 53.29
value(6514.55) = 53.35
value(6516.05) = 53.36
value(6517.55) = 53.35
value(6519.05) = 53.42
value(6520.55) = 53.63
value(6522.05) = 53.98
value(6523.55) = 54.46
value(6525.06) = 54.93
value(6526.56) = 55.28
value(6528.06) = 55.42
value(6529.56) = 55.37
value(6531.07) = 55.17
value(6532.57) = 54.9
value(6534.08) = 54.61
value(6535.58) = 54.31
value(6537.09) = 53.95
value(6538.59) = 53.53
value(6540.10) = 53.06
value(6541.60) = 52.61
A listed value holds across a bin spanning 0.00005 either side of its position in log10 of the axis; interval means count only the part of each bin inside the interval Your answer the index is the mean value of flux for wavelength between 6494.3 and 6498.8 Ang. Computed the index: 50.4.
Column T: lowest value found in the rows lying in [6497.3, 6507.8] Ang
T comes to 50.37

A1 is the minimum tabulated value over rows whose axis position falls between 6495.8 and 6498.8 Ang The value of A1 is 50.36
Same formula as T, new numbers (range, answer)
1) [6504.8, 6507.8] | 52.04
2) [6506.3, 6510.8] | 52.36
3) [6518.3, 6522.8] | 53.42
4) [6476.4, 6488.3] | 53.63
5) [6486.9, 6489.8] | 53.11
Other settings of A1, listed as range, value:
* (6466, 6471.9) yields 51.48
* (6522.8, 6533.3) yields 54.46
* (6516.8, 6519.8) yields 53.35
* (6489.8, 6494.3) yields 51.08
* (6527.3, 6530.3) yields 55.37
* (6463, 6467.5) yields 51.18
